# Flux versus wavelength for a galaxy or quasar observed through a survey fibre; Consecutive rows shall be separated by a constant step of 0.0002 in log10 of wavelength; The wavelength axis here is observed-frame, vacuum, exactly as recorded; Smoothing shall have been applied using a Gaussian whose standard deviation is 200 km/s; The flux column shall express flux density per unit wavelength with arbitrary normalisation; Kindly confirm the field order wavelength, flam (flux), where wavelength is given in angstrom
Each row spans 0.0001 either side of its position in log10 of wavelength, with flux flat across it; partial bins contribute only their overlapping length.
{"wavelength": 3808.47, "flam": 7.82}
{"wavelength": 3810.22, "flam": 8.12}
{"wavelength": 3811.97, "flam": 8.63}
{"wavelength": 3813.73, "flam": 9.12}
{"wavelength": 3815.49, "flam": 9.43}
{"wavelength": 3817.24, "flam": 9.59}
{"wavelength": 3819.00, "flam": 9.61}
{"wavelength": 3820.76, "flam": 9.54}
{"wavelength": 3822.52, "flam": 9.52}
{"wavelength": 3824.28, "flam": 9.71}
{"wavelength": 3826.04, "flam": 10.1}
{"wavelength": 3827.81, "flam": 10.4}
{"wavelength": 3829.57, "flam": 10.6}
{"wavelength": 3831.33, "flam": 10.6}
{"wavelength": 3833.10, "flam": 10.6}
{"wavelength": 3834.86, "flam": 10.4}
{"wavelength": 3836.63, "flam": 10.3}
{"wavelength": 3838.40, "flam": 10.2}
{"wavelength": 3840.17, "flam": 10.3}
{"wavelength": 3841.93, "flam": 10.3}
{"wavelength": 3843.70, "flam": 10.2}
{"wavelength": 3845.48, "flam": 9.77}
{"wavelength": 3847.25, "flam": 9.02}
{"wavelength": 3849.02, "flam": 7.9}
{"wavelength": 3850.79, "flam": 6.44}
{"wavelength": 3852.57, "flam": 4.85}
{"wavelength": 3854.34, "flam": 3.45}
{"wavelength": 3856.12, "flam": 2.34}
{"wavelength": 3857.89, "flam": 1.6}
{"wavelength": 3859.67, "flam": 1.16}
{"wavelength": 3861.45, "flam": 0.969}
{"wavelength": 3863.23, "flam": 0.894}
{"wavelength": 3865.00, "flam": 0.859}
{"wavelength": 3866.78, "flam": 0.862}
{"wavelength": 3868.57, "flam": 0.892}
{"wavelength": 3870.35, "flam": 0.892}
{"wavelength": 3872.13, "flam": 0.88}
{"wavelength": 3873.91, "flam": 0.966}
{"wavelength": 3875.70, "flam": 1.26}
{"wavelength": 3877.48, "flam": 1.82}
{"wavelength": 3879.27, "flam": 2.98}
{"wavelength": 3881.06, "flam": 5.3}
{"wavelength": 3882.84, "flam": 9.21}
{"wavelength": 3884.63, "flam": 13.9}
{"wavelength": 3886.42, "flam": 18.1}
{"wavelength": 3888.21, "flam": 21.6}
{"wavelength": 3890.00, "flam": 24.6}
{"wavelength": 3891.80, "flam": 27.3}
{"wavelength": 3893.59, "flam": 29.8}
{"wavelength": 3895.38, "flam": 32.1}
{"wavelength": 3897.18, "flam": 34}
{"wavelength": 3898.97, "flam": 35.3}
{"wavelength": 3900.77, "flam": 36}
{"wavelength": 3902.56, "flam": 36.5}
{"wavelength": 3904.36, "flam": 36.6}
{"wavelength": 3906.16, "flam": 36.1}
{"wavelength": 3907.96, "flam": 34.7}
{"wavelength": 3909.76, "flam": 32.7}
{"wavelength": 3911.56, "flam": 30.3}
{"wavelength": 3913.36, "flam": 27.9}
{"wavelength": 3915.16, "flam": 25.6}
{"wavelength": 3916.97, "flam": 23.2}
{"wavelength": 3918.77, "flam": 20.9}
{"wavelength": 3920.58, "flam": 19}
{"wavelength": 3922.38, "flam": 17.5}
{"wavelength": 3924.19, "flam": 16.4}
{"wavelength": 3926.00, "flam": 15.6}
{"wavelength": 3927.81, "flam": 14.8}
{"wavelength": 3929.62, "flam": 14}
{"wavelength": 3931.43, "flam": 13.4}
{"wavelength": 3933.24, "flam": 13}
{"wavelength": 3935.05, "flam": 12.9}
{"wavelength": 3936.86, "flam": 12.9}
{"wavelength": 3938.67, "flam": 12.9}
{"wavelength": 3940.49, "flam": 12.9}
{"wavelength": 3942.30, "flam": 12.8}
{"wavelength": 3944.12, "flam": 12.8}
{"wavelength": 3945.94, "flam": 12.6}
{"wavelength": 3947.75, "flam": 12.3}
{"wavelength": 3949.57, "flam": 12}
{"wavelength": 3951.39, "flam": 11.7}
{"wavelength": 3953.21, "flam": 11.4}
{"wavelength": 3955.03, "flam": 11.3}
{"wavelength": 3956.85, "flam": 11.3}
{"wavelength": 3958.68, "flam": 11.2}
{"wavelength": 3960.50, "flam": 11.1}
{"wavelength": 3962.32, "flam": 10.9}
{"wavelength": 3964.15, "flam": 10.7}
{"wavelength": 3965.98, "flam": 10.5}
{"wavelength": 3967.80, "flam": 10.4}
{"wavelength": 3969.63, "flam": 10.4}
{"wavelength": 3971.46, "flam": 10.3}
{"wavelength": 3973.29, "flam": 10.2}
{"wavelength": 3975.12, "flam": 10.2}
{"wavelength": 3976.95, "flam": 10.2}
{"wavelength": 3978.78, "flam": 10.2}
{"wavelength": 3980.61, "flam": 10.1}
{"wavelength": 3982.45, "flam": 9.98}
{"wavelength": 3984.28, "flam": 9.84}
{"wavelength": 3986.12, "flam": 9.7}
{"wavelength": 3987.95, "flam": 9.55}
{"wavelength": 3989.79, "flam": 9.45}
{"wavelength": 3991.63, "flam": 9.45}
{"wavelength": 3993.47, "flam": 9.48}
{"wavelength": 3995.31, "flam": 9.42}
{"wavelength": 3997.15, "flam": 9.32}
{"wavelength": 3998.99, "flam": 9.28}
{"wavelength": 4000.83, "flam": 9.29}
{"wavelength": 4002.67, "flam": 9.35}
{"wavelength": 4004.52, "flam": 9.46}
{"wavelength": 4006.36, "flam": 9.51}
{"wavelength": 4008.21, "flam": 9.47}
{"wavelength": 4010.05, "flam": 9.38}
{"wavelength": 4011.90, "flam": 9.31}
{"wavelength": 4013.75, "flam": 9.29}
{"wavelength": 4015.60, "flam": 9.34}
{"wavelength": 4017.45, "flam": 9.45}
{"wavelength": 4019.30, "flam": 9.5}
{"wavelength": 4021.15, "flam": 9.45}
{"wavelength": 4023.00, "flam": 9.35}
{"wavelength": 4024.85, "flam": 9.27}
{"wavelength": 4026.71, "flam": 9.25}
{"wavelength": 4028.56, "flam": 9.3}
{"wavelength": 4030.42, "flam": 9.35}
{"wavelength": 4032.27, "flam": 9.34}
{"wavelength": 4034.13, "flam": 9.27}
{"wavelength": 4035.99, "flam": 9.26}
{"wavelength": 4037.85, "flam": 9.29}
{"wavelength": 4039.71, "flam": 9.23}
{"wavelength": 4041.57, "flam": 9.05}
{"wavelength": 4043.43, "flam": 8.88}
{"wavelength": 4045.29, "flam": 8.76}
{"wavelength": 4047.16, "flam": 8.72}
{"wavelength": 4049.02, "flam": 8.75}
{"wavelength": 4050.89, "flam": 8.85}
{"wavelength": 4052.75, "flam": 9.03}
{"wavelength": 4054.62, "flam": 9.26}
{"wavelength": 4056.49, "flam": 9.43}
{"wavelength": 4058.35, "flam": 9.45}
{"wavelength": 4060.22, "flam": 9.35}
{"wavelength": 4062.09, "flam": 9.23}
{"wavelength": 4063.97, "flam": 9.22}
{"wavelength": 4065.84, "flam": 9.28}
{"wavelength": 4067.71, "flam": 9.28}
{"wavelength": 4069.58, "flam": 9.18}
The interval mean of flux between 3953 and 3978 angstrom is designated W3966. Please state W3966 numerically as 10.7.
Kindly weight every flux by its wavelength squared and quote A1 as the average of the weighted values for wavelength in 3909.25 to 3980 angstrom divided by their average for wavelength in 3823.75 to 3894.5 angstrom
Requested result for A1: 1.80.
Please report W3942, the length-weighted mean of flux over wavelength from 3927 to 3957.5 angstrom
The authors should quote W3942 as 12.7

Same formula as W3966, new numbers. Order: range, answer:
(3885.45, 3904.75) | 29.9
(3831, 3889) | 6.32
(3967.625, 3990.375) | 10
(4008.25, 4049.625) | 9.23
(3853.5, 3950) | 15.8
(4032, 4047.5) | 9.09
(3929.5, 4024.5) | 10.6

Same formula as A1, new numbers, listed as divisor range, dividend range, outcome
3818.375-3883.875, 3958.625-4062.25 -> 1.71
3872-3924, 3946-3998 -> 0.49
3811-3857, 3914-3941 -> 1.93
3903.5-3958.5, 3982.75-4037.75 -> 0.54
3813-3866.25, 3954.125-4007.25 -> 1.43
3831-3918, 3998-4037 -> 0.68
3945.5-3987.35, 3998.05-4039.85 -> 0.89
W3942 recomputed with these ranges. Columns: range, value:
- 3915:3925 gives 20.1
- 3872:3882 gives 2.34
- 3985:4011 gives 9.44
